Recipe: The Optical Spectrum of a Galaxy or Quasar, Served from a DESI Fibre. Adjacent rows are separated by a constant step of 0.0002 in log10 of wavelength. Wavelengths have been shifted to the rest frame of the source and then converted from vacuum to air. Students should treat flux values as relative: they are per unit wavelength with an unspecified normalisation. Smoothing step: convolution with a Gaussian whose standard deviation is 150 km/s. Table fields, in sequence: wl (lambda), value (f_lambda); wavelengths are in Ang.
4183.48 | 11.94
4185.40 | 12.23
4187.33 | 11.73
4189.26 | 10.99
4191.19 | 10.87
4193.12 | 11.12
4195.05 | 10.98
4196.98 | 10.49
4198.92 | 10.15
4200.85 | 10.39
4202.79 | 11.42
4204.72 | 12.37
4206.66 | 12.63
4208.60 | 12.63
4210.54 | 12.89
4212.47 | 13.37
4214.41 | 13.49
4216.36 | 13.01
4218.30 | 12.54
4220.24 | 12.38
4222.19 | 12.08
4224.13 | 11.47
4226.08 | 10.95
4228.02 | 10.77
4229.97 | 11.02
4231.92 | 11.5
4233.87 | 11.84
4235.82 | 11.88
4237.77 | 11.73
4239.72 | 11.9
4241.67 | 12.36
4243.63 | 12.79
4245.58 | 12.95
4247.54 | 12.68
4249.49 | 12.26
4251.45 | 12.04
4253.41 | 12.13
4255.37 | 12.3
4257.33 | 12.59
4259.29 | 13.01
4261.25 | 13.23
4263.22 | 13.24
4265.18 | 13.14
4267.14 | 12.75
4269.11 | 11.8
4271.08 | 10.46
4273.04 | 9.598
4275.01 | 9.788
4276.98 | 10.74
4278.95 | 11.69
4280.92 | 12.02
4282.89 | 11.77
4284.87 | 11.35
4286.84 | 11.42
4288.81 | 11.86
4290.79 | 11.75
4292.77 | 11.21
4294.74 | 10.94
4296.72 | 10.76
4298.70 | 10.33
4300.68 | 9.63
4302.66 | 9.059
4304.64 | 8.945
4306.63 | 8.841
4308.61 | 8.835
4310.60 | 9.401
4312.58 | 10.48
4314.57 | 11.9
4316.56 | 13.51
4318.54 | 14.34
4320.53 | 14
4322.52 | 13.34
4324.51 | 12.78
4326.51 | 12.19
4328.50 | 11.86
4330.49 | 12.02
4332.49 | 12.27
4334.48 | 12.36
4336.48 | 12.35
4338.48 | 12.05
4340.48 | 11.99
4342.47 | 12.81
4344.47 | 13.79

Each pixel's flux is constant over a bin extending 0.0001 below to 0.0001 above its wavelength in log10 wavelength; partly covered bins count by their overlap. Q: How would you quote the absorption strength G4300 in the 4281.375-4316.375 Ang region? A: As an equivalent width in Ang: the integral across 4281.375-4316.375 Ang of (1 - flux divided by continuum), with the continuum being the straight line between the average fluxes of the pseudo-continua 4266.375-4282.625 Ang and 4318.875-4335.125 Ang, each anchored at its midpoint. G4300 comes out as 3.6 Ang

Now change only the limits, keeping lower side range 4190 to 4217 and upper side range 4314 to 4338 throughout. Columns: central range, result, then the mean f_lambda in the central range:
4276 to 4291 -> 1.0 Ang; 11.6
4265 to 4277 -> 1.2 Ang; 11.1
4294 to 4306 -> 2.5 Ang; 9.88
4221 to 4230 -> 0.5 Ang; 11.3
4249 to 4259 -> -0.1 Ang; 12.3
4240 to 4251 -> -0.4 Ang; 12.5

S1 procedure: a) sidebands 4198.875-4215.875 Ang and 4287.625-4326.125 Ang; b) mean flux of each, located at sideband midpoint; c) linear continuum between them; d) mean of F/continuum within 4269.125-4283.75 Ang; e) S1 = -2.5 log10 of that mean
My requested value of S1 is 0.06 mag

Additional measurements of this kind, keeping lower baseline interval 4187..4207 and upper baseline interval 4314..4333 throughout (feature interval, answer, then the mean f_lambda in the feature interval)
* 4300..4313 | 0.34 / 9.25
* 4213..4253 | -0.04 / 12.1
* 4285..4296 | 0.09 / 11.4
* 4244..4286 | 0.01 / 12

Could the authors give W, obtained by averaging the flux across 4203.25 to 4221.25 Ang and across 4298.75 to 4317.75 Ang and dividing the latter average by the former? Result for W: 0.8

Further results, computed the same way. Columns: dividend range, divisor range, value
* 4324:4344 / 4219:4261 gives 1.02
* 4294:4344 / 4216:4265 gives 0.94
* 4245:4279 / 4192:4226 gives 1.01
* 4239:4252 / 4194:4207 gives 1.12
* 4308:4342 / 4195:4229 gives 1.02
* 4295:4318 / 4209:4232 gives 0.84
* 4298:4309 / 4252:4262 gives 0.73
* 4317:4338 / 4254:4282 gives 1.07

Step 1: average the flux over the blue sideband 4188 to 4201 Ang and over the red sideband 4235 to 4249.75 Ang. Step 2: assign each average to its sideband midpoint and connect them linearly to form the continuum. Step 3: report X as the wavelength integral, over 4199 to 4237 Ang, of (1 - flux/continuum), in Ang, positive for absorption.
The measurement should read -1.6 Ang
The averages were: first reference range 10.8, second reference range 12.3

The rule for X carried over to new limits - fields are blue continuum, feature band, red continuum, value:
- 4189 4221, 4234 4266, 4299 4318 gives -3.90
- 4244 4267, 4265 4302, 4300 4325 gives 2.45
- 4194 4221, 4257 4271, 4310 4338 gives -0.54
